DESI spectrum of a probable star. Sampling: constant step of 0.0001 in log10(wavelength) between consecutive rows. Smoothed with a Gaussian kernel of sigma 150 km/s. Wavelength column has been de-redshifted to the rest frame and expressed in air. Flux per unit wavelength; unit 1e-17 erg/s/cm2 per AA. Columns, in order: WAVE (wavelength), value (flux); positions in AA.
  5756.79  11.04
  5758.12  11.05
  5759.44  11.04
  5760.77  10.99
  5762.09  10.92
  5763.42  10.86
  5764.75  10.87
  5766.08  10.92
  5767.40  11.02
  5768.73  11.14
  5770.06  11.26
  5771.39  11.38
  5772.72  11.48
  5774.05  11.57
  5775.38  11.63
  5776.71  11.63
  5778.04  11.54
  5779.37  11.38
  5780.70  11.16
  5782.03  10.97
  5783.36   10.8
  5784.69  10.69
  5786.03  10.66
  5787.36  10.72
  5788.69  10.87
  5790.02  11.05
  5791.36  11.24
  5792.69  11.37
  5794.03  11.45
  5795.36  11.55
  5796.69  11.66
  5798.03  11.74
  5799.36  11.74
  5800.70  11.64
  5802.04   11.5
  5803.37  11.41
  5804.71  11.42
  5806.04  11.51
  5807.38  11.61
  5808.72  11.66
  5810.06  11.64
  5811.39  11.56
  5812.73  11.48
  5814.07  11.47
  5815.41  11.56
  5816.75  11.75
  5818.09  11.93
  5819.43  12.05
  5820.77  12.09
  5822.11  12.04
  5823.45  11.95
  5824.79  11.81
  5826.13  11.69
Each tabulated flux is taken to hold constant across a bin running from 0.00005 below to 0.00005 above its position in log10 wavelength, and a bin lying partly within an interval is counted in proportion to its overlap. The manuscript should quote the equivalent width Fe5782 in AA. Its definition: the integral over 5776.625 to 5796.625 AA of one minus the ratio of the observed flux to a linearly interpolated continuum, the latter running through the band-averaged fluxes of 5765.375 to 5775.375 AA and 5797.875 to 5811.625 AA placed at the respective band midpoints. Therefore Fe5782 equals 0.5 AA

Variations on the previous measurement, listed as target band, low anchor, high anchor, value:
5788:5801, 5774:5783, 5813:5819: 0.1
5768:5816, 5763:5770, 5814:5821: 0.2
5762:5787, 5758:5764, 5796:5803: 0.1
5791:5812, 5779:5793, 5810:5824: -0.3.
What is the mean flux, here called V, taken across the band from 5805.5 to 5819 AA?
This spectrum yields 11.6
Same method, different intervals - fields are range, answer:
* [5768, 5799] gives 11.3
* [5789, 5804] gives 11.5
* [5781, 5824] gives 11.5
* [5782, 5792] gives 10.9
